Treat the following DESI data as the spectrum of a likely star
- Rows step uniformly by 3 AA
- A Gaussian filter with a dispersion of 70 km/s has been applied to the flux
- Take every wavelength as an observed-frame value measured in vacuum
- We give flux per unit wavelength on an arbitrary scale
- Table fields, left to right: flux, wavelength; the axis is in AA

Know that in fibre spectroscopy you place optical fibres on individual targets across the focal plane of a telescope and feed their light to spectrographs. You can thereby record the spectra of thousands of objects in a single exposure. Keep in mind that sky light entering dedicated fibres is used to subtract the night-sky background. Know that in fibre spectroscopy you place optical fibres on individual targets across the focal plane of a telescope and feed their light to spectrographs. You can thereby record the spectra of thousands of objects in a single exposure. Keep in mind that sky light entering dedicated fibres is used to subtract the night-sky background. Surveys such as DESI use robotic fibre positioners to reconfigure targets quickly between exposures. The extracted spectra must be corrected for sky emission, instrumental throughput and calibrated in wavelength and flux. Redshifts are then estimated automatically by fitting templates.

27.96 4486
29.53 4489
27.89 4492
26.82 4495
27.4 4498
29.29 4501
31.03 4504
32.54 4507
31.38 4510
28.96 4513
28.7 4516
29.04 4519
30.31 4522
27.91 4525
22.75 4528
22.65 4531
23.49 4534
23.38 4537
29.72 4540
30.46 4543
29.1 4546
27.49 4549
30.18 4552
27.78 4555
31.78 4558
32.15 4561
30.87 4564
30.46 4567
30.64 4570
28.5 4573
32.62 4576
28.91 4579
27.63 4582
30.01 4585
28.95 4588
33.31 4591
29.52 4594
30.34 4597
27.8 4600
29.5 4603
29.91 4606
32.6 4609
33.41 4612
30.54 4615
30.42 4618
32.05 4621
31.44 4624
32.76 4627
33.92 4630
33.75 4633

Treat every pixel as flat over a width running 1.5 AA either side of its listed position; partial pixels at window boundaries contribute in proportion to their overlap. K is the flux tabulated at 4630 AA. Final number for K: 33.92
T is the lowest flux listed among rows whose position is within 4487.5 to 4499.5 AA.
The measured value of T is 26.82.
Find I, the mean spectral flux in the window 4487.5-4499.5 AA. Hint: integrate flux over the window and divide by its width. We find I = 27.9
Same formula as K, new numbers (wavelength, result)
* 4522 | 30.31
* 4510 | 31.38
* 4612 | 33.41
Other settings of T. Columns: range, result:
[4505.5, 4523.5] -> 28.7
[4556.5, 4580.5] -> 28.5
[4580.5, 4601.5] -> 27.63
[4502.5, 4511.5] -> 31.03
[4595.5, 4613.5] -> 27.8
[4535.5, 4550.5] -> 23.38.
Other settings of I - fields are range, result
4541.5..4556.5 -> 29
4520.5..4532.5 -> 25.9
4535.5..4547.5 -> 28.2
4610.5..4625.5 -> 31.6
